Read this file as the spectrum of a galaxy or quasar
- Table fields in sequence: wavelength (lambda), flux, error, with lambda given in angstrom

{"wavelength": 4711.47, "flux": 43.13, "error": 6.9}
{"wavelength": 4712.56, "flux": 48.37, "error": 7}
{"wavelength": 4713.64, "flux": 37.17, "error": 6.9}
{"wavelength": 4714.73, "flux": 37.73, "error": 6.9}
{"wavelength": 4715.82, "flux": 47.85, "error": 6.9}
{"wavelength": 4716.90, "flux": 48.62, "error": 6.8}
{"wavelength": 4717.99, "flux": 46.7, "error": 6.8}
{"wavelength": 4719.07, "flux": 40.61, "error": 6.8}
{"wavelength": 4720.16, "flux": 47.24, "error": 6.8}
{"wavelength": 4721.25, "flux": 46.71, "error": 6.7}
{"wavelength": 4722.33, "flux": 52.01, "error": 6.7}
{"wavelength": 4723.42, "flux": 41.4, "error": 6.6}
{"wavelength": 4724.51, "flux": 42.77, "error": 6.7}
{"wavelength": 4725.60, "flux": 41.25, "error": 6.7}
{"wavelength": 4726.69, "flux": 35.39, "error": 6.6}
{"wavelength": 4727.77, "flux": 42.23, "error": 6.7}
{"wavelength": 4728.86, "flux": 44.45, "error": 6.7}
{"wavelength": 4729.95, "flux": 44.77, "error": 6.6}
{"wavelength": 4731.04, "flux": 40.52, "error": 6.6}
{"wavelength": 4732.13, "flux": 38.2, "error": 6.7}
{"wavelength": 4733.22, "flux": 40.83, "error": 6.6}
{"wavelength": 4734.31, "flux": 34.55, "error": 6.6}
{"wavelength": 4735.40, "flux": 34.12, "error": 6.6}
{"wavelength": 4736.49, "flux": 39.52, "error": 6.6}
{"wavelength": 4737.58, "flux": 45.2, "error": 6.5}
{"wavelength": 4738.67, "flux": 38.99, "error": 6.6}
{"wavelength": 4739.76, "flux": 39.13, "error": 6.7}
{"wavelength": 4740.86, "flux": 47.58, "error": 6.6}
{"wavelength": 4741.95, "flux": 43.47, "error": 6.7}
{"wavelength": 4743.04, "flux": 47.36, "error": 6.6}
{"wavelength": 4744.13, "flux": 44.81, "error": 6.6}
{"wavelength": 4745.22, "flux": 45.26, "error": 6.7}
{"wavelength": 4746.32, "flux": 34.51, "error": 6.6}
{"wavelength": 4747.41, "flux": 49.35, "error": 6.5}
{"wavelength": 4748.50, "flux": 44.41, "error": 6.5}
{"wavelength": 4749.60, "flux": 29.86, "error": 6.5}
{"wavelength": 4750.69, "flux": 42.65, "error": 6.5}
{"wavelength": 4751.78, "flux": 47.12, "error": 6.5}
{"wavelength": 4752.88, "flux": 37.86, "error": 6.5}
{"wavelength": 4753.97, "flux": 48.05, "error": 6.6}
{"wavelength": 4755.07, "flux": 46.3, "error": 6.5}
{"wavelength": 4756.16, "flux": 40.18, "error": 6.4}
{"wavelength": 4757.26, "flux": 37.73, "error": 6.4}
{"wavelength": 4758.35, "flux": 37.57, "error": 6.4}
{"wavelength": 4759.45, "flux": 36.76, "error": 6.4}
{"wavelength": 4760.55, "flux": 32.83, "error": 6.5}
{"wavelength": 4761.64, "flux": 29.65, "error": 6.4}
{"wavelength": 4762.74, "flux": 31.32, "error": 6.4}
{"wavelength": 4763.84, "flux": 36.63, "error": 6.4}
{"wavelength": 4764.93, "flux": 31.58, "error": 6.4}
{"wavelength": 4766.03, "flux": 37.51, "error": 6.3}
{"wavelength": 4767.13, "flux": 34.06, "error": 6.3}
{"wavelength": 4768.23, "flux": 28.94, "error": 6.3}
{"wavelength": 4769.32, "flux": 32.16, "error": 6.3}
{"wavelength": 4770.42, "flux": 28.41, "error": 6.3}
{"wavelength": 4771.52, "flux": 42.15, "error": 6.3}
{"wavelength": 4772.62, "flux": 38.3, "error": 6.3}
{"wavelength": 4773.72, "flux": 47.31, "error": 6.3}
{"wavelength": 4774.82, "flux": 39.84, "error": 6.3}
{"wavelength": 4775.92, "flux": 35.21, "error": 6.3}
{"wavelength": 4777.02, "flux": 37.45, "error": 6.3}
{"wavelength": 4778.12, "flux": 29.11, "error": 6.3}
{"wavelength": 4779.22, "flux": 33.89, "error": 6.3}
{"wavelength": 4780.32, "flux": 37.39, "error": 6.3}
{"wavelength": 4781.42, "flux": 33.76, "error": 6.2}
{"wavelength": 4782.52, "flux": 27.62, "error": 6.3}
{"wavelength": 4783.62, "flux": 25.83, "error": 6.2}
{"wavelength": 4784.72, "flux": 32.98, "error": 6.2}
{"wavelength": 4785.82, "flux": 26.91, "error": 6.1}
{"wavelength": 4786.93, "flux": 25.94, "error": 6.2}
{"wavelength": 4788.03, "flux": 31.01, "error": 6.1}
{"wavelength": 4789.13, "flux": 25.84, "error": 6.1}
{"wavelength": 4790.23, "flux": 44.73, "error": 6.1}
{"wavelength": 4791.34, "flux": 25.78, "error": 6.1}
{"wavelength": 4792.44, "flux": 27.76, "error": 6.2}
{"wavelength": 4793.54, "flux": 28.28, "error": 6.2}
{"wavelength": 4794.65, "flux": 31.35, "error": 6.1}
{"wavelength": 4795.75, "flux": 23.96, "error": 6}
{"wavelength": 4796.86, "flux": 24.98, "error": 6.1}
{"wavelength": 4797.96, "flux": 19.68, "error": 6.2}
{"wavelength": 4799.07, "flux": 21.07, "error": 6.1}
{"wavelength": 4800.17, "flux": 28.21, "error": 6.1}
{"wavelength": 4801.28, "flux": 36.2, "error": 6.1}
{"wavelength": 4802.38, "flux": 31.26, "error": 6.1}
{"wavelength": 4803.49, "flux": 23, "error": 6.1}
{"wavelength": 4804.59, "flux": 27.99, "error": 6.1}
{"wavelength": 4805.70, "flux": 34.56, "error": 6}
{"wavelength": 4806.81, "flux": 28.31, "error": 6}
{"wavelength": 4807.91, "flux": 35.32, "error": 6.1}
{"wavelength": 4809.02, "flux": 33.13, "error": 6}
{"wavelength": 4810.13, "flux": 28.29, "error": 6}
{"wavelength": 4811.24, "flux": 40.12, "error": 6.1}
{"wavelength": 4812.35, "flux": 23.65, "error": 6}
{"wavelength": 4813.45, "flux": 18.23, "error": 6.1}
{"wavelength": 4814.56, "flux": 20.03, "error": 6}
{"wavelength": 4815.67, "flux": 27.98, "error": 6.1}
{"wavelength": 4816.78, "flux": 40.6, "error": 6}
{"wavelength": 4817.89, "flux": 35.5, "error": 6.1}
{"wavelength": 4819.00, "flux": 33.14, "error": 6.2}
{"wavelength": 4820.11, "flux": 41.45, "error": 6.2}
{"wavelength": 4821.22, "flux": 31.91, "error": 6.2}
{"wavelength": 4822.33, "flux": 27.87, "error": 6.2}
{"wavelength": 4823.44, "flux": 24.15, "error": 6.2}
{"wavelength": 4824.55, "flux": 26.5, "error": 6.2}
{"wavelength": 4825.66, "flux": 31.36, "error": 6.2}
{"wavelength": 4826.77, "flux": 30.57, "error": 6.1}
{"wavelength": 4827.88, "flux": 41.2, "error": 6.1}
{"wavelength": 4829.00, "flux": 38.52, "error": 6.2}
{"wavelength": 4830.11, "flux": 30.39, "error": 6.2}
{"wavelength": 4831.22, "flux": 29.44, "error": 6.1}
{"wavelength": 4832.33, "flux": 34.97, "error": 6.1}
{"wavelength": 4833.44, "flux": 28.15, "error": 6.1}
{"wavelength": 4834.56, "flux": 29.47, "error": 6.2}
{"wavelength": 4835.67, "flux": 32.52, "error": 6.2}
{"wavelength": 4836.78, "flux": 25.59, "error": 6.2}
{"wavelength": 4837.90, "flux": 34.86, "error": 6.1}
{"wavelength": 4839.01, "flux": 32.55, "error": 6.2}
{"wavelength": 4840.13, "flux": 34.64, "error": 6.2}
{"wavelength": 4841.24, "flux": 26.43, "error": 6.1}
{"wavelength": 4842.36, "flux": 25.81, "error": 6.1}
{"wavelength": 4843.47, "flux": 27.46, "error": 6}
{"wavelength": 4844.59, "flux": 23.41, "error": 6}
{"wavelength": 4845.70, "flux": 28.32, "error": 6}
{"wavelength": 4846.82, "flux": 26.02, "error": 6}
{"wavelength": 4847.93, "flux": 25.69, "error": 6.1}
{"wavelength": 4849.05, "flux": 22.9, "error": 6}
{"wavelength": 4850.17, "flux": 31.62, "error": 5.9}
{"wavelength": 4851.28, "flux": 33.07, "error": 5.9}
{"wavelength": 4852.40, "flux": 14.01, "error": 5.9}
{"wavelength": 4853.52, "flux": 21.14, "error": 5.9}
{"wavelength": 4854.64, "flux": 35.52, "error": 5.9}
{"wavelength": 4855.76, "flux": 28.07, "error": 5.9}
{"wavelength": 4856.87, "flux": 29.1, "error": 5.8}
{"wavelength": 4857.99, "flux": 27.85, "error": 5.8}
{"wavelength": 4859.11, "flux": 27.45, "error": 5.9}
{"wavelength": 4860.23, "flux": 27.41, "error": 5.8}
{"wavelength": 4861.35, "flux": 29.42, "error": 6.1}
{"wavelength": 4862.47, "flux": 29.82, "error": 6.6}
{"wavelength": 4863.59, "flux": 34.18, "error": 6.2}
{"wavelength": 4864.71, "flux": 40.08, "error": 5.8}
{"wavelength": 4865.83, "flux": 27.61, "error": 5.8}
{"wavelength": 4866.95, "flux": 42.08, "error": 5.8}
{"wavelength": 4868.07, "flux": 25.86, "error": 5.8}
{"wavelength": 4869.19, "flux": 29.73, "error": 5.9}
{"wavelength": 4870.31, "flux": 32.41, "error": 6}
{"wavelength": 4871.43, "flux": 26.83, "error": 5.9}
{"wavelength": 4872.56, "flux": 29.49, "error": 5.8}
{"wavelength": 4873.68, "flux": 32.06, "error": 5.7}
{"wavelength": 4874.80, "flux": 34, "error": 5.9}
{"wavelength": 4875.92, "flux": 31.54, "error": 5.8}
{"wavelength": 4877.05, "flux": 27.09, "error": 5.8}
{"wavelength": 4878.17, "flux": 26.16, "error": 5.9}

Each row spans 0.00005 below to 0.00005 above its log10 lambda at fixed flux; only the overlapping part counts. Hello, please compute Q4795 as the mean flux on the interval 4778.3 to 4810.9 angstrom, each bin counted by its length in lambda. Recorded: 29.5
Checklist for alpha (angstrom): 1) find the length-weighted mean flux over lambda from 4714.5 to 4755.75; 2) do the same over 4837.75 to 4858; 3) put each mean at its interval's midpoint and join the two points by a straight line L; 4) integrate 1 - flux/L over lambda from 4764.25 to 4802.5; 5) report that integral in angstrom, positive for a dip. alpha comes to 4.9 angstrom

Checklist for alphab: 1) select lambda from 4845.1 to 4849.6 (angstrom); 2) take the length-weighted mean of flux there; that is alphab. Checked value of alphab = 25.7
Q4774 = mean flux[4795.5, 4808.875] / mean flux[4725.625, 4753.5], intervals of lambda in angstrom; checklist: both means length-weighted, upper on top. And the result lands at 0.7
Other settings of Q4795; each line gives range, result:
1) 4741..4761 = 41.6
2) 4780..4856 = 29.5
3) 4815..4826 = 31.9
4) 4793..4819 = 28.9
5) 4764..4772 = 33.6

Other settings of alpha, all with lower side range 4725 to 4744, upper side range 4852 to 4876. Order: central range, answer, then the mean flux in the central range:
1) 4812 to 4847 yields 2.9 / 30.2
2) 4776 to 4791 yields 2.1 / 31.8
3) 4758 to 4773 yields 1.7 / 34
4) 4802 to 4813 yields 1.4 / 30.4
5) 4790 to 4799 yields 2.2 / 27.3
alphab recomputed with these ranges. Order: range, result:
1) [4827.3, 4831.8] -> 34.9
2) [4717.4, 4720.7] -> 44.9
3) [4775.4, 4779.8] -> 33.9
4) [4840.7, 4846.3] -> 26.3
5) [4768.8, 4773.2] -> 35.3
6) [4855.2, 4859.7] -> 28.1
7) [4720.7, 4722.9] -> 49.3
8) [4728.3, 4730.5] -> 44.5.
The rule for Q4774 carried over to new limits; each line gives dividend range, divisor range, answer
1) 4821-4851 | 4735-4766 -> 0.74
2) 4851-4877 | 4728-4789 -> 0.79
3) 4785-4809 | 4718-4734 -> 0.67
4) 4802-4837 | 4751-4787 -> 0.87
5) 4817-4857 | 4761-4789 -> 0.90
